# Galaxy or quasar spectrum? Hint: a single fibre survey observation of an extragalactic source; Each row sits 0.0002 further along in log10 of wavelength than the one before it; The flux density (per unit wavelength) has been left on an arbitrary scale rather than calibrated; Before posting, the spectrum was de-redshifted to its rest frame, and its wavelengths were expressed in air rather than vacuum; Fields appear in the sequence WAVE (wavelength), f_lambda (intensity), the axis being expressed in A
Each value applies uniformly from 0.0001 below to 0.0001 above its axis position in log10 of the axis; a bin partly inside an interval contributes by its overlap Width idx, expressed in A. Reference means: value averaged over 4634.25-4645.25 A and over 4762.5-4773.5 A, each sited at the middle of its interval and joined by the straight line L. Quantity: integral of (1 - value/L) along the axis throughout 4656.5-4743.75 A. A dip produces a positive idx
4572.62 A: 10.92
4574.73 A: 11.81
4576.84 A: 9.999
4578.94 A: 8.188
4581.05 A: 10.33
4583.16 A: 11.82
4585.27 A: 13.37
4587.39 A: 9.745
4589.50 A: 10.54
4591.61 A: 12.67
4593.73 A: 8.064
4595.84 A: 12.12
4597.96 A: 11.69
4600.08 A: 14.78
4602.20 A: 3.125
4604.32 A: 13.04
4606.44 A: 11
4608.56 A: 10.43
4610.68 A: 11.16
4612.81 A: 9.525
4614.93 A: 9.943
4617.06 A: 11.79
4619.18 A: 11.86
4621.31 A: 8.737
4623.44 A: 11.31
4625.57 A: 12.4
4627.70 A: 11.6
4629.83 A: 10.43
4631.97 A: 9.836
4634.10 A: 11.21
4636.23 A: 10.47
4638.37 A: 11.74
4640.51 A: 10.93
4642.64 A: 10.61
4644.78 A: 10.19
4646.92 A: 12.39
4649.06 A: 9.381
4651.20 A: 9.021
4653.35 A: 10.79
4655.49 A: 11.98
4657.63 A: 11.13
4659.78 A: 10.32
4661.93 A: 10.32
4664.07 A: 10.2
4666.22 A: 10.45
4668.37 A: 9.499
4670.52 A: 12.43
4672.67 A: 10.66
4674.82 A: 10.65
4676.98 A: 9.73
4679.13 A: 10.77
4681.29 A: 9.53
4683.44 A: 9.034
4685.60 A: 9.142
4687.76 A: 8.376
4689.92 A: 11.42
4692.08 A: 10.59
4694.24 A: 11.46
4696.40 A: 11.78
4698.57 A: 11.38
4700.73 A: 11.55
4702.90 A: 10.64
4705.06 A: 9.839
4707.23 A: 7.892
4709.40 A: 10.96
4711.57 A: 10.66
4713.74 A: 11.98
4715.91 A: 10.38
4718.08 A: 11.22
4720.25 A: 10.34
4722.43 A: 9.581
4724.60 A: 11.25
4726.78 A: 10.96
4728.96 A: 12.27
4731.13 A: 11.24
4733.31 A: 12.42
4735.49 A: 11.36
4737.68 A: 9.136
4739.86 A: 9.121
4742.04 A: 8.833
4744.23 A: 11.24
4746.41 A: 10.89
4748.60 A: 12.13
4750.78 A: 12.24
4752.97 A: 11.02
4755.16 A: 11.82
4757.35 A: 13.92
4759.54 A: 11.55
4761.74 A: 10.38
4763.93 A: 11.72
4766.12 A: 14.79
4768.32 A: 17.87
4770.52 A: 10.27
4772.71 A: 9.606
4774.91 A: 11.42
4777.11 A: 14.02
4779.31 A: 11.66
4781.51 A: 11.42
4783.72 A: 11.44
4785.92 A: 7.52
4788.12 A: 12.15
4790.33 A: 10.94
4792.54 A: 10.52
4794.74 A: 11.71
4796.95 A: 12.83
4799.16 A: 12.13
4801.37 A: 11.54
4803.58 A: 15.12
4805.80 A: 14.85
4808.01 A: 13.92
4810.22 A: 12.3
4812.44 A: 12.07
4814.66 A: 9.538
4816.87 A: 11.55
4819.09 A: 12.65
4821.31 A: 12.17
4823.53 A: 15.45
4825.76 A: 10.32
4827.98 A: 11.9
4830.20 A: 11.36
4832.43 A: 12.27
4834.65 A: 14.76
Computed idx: 9.4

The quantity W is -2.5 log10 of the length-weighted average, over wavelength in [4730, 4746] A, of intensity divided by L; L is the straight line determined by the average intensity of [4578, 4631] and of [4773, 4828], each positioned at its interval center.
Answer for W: 0.11 mag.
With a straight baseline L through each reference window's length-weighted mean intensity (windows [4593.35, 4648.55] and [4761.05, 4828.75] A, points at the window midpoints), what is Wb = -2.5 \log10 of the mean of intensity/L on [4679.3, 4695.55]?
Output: 0.13 mag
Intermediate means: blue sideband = 10.8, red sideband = 12.1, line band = 10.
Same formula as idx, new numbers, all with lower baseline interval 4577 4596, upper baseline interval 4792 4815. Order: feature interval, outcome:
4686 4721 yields 3.2 A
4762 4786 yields 0.4 A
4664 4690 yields 3.1 A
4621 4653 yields 1.1 A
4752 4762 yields 0.2 A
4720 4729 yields 0.8 A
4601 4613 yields 1.2 A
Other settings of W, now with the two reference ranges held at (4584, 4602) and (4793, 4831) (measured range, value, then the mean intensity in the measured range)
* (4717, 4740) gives 0.10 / 10.9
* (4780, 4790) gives 0.15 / 10.7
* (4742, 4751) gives 0.08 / 11.2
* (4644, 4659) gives 0.08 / 10.7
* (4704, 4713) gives 0.19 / 9.91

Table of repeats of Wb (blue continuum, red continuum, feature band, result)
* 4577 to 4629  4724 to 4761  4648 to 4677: 0.05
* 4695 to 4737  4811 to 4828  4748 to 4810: -0.06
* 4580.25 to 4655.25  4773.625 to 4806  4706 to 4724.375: 0.10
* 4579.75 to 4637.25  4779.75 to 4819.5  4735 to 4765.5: 0.04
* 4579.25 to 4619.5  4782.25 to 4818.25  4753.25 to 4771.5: -0.09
